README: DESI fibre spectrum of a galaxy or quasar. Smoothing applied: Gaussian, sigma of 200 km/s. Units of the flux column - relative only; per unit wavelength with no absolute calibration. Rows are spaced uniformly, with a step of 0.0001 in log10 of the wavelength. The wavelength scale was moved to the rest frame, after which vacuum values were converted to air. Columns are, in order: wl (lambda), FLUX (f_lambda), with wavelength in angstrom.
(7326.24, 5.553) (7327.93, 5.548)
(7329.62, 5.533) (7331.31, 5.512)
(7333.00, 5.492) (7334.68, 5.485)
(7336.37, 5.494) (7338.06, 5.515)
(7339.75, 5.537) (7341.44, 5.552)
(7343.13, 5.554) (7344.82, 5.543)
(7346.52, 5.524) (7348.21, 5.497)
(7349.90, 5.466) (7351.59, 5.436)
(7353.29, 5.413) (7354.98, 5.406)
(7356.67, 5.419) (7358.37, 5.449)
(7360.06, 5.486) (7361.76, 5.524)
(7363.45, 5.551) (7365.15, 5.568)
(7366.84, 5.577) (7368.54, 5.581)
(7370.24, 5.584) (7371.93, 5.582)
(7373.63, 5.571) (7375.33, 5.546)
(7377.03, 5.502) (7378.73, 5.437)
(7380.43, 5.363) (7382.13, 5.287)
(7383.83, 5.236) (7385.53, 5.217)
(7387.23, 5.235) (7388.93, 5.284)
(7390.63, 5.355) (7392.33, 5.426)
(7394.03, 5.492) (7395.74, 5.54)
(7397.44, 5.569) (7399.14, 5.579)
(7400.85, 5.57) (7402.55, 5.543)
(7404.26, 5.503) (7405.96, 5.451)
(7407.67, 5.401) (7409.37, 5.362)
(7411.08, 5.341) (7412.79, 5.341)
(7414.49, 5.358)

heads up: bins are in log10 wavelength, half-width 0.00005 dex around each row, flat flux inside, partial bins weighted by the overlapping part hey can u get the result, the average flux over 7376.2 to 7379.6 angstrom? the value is 5.47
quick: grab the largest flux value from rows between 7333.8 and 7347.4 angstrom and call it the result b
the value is 5.554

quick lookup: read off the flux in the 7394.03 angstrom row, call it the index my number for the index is 5.492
